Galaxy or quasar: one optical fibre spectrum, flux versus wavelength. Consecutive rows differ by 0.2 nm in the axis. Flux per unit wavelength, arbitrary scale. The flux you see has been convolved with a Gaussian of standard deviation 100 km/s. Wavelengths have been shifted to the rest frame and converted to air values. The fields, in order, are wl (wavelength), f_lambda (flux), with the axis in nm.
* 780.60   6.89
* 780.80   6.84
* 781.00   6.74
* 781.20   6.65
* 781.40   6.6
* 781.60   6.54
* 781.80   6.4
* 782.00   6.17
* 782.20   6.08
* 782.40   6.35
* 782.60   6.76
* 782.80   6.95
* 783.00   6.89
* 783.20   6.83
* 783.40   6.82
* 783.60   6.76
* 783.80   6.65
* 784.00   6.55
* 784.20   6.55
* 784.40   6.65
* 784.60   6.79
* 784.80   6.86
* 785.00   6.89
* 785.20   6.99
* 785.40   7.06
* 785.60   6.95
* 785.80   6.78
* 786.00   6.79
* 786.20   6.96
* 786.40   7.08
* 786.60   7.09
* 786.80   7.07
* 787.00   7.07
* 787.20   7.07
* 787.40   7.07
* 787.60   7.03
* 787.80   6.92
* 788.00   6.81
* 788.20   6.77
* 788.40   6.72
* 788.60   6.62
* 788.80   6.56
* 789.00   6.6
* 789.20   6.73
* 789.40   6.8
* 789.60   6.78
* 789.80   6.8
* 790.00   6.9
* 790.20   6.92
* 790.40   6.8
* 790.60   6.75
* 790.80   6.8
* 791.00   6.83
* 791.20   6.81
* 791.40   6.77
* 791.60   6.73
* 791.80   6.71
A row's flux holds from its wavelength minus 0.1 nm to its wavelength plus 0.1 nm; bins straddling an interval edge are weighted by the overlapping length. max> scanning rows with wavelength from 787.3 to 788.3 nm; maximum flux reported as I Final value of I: 7.07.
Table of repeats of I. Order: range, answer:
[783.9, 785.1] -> 6.89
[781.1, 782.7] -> 6.76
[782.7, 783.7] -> 6.95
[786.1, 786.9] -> 7.09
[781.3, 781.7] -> 6.6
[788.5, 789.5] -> 6.8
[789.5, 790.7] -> 6.92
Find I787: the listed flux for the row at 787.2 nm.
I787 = 7.07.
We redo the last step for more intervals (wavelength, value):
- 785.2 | 6.99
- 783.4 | 6.82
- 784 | 6.55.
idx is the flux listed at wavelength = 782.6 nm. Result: 6.76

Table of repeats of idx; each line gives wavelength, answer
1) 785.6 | 6.95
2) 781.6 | 6.54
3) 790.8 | 6.8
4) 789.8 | 6.8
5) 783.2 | 6.83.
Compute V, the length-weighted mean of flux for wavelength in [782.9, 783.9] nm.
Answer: 6.79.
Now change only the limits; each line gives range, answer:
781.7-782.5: 6.25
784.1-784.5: 6.6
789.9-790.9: 6.83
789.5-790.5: 6.84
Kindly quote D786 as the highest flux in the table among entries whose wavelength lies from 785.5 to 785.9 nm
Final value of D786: 6.95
